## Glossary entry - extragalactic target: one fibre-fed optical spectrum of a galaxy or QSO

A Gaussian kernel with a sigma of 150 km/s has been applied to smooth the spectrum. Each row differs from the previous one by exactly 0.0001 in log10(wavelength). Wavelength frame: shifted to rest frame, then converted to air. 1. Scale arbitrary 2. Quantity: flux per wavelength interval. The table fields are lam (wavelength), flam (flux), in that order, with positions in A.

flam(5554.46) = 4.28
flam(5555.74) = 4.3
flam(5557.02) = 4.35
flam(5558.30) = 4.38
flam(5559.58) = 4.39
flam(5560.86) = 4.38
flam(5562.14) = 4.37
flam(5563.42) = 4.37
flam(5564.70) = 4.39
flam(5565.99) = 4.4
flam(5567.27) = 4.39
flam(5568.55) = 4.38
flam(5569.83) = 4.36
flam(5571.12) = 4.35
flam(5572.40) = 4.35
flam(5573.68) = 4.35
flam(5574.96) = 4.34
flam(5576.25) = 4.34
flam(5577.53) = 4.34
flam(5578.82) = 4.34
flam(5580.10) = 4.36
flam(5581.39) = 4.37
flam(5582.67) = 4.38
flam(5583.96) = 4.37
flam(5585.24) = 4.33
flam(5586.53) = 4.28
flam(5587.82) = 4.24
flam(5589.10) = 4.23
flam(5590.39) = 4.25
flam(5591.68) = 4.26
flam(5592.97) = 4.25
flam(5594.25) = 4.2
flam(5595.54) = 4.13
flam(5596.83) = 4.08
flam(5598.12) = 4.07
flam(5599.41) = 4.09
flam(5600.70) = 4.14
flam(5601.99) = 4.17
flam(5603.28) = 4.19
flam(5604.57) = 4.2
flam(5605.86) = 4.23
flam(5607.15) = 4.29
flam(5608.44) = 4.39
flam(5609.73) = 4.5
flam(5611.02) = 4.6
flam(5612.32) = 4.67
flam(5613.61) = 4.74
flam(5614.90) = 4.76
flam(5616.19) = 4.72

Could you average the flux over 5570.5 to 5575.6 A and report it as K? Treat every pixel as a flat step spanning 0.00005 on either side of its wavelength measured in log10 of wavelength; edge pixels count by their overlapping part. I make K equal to 4.36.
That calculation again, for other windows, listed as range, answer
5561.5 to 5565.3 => 4.38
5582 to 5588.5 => 4.32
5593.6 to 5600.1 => 4.12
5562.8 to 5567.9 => 4.38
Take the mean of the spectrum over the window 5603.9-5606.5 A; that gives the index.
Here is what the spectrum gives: 4.22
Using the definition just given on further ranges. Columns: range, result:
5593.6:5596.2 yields 4.17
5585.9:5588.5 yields 4.26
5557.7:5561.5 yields 4.38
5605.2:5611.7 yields 4.4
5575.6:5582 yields 4.34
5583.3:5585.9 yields 4.35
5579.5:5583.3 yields 4.37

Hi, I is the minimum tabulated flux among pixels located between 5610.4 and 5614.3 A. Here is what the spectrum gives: 4.6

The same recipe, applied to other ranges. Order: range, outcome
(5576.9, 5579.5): 4.34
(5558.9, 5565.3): 4.37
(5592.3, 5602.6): 4.07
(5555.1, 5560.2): 4.3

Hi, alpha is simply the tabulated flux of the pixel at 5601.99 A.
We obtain 4.17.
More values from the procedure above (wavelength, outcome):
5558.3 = 4.38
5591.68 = 4.26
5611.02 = 4.6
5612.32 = 4.67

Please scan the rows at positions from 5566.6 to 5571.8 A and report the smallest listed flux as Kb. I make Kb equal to 4.35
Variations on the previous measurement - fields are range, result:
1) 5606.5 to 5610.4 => 4.29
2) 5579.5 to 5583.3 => 4.36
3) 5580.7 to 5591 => 4.23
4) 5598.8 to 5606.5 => 4.09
